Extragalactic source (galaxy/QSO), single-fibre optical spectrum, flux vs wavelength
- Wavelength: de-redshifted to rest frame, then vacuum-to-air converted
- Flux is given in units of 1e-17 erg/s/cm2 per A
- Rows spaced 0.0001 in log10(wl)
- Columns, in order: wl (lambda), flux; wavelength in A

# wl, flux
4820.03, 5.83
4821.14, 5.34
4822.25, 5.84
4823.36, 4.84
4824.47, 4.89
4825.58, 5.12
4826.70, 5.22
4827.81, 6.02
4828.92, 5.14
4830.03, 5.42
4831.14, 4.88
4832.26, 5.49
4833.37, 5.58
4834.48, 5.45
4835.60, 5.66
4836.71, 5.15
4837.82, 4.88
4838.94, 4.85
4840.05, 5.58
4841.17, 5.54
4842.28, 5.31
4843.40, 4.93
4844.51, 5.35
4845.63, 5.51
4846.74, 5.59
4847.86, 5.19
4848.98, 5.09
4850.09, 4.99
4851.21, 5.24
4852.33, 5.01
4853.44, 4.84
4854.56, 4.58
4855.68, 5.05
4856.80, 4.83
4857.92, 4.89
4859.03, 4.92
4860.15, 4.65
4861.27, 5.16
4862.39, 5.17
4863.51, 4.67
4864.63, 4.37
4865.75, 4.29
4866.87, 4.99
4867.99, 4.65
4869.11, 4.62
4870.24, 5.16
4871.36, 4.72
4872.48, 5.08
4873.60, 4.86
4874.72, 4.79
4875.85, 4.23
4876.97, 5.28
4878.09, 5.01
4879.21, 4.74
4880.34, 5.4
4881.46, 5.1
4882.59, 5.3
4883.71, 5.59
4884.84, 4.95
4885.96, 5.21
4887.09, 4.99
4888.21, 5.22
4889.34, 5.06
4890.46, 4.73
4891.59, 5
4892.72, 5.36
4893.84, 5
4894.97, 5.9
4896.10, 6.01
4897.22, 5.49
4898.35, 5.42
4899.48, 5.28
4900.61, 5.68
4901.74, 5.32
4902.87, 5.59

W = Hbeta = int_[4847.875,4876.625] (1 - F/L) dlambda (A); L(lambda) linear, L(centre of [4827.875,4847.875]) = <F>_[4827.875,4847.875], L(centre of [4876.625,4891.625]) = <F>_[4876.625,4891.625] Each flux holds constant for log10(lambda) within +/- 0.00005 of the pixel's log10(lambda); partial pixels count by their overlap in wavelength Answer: 2.0 A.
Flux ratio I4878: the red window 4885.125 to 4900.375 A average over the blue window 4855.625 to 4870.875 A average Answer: 1.10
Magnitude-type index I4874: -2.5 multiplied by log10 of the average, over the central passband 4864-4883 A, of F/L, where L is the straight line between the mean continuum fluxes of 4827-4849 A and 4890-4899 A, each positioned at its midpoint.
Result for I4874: 0.107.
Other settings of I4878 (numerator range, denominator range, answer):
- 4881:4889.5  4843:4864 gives 1.03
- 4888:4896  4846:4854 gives 1.01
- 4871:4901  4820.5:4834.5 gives 0.97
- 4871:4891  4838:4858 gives 0.98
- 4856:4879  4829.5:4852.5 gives 0.91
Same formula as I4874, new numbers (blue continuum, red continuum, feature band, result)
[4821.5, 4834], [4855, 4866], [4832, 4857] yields -0.031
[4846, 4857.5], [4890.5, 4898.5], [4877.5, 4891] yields 0.044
